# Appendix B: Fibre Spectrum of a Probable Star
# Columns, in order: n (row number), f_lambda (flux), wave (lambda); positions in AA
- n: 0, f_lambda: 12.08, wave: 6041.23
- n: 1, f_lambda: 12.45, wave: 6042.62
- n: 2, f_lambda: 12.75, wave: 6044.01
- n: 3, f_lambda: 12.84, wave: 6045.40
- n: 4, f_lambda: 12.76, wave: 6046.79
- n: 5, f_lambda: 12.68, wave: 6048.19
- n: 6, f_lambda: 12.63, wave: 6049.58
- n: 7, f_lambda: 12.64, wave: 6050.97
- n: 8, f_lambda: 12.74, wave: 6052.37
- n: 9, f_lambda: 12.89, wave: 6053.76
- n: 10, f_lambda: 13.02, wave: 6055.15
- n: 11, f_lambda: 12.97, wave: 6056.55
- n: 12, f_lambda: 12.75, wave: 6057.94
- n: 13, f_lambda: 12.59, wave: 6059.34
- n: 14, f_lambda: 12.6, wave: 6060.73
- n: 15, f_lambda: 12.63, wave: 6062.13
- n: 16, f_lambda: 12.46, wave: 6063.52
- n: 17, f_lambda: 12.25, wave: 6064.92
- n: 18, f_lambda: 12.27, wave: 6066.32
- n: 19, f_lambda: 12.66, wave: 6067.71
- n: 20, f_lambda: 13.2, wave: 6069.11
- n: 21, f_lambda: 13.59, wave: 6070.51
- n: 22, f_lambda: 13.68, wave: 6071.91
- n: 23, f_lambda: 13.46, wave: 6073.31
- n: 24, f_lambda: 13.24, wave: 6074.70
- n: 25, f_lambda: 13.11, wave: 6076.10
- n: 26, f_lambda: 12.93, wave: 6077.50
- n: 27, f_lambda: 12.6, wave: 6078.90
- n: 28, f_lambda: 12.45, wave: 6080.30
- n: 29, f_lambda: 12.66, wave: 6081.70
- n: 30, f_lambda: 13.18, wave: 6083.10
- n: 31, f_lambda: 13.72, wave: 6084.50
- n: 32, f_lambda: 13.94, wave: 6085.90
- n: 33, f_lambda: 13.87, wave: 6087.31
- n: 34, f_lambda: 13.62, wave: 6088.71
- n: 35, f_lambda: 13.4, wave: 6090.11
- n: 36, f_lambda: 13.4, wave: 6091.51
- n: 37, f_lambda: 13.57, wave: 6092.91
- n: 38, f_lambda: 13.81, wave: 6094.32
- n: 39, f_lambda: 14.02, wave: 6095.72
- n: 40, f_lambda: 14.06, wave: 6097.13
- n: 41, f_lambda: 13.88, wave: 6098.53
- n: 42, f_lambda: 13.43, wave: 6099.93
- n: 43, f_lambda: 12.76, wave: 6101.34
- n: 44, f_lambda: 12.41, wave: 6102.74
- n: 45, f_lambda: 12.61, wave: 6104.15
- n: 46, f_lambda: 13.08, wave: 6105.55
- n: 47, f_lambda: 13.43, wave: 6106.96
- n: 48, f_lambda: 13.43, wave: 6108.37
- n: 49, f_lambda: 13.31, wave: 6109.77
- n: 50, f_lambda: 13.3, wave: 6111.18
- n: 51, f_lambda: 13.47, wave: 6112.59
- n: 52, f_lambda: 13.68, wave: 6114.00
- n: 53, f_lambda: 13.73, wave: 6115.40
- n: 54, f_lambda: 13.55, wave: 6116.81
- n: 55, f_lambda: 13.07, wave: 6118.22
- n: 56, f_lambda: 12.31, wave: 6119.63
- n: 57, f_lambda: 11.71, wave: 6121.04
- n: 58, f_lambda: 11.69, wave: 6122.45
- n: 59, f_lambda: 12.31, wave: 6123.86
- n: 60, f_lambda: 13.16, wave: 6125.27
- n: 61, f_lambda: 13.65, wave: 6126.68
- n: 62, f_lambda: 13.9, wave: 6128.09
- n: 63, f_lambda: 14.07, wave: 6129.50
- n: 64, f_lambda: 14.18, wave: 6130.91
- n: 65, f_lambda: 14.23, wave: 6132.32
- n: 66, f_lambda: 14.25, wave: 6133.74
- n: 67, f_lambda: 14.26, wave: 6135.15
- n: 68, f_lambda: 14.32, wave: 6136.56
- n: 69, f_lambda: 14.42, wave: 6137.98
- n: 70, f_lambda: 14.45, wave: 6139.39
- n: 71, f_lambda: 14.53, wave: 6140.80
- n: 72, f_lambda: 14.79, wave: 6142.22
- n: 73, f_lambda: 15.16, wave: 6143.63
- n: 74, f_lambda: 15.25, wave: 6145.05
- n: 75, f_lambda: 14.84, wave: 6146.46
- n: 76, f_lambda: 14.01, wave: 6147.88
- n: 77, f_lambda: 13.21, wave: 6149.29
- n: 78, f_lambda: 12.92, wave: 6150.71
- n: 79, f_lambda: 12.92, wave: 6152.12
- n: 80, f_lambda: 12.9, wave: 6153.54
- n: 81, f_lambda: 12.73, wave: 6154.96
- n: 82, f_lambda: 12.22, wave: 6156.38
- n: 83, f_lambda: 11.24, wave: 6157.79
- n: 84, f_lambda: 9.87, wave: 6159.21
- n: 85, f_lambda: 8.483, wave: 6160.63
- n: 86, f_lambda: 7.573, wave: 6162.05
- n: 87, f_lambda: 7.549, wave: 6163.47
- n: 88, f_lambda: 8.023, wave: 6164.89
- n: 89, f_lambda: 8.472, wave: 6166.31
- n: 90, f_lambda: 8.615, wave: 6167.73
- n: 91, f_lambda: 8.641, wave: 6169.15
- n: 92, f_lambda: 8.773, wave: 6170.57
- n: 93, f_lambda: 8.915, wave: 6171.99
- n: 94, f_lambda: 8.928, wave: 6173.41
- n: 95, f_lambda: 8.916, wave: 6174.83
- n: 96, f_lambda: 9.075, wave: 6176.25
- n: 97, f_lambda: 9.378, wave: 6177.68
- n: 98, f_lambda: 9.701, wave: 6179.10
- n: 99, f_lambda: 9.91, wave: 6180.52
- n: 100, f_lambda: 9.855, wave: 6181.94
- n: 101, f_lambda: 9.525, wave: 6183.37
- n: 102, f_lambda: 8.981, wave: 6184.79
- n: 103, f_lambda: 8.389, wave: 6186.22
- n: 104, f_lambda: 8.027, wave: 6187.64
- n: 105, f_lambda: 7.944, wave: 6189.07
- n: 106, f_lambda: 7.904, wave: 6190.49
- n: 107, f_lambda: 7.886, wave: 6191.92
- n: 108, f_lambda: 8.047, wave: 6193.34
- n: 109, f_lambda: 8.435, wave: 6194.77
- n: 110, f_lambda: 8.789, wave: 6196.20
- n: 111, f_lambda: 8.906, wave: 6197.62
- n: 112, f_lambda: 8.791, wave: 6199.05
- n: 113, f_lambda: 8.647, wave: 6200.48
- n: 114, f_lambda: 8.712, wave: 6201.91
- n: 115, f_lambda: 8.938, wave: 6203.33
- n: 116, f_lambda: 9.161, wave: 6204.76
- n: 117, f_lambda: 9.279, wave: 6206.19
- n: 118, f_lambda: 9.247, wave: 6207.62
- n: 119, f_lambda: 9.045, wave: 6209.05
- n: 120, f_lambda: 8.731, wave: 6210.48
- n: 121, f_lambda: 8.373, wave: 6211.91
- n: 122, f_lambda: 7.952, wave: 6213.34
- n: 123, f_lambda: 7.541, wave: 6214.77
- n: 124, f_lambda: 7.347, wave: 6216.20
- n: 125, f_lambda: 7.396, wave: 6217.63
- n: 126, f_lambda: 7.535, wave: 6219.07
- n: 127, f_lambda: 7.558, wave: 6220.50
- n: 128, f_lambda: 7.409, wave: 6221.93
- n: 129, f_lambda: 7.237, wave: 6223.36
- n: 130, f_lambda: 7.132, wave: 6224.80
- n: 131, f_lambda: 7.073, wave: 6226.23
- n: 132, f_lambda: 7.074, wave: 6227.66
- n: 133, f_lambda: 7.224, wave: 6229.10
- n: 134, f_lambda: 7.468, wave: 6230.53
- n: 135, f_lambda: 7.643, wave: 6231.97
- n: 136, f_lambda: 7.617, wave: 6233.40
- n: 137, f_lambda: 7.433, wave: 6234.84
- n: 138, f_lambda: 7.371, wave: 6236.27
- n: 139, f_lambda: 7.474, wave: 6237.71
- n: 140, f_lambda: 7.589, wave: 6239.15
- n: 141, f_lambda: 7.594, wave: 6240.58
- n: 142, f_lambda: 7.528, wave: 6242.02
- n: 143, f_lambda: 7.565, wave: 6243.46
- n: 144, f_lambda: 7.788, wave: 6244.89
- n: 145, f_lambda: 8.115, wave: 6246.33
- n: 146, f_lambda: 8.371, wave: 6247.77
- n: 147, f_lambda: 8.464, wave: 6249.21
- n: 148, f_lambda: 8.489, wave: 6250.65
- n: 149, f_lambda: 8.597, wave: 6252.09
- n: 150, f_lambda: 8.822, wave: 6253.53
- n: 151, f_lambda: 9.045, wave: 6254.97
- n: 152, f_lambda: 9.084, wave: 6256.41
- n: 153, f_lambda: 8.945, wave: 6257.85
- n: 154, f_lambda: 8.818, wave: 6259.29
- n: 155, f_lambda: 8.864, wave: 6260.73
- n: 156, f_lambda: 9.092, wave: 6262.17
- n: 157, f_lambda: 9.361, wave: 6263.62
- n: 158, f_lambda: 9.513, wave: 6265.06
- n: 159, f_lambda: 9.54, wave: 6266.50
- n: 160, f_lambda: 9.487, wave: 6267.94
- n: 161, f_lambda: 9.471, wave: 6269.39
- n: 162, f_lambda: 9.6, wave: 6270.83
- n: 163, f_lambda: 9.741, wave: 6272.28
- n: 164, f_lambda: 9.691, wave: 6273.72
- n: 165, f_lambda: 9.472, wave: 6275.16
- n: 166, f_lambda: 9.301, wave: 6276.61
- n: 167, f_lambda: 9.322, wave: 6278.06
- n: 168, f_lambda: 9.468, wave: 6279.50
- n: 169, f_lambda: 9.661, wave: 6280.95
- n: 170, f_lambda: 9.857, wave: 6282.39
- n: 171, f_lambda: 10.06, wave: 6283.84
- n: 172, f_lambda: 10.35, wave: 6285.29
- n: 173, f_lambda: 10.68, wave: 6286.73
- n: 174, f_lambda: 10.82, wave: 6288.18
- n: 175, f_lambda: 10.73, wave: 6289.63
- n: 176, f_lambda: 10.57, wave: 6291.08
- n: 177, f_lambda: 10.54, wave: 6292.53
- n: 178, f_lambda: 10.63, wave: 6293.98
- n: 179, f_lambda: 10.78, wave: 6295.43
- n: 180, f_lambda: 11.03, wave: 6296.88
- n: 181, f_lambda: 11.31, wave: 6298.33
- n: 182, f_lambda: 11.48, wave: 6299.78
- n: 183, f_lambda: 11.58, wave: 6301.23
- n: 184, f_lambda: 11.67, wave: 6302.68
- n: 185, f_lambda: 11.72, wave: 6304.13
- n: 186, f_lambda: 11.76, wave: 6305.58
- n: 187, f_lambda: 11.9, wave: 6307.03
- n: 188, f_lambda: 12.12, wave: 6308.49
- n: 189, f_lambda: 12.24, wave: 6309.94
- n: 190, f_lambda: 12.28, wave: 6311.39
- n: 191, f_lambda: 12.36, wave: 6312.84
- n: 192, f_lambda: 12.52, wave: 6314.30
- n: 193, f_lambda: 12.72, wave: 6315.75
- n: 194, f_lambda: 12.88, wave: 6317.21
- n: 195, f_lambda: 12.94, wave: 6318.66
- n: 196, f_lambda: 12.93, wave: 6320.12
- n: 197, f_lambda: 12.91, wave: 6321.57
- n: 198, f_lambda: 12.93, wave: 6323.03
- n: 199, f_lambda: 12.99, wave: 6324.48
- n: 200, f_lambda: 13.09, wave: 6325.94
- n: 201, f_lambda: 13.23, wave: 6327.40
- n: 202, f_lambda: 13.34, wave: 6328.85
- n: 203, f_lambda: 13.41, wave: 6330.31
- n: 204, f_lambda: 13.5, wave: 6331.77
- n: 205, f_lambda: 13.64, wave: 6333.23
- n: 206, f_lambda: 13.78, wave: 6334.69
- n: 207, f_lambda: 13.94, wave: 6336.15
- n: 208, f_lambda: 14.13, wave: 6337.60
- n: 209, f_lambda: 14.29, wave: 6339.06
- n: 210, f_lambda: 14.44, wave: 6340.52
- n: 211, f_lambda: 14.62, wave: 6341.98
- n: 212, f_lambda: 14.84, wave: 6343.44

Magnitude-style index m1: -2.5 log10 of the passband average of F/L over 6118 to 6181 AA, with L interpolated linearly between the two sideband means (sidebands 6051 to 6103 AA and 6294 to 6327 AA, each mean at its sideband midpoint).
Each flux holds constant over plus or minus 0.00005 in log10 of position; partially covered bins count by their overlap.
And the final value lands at 0.09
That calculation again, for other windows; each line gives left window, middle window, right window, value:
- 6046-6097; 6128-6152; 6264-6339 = -0.13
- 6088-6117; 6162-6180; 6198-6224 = 0.17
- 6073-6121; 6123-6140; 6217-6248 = -0.18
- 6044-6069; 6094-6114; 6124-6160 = -0.01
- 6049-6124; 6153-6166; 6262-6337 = 0.24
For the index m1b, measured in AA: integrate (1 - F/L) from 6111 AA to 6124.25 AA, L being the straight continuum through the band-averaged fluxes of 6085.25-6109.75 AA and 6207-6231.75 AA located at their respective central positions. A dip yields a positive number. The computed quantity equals -0.4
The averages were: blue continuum 13.4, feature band 12.9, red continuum 7.72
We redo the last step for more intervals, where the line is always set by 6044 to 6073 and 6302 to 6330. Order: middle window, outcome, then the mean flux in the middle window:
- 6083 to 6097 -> -1.0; 13.7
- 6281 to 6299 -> 2.9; 10.6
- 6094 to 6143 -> -3.0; 13.5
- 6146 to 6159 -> -0.1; 12.8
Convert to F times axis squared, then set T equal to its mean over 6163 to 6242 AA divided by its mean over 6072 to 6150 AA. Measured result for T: 0.63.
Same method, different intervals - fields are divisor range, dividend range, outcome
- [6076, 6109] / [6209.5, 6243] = 0.59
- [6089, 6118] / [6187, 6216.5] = 0.65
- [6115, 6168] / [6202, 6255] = 0.65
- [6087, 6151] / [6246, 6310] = 0.77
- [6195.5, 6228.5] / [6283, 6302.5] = 1.36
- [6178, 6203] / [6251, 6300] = 1.15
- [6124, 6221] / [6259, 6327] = 1.09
